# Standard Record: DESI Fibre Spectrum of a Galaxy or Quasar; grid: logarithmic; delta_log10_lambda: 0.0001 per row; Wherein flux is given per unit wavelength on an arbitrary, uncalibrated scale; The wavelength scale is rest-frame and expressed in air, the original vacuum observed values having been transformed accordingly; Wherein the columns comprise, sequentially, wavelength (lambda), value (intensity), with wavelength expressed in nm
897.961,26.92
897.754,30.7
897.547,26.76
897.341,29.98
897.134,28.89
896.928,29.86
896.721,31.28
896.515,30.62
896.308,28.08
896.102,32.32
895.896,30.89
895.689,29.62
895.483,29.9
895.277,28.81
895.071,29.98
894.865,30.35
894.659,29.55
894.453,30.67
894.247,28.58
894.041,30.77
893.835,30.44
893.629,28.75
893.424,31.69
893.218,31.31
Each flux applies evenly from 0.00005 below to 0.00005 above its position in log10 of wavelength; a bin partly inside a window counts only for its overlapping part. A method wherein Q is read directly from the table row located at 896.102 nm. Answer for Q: 32.32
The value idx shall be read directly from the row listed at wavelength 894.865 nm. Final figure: 30.35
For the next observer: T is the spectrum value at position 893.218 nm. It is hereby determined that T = 31.31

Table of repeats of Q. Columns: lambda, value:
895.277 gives 28.81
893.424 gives 31.69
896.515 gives 30.62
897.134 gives 28.89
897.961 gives 26.92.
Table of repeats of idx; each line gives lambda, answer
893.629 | 28.75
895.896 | 30.89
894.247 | 28.58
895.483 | 29.9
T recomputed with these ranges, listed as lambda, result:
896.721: 31.28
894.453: 30.67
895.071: 29.98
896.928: 29.86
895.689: 29.62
